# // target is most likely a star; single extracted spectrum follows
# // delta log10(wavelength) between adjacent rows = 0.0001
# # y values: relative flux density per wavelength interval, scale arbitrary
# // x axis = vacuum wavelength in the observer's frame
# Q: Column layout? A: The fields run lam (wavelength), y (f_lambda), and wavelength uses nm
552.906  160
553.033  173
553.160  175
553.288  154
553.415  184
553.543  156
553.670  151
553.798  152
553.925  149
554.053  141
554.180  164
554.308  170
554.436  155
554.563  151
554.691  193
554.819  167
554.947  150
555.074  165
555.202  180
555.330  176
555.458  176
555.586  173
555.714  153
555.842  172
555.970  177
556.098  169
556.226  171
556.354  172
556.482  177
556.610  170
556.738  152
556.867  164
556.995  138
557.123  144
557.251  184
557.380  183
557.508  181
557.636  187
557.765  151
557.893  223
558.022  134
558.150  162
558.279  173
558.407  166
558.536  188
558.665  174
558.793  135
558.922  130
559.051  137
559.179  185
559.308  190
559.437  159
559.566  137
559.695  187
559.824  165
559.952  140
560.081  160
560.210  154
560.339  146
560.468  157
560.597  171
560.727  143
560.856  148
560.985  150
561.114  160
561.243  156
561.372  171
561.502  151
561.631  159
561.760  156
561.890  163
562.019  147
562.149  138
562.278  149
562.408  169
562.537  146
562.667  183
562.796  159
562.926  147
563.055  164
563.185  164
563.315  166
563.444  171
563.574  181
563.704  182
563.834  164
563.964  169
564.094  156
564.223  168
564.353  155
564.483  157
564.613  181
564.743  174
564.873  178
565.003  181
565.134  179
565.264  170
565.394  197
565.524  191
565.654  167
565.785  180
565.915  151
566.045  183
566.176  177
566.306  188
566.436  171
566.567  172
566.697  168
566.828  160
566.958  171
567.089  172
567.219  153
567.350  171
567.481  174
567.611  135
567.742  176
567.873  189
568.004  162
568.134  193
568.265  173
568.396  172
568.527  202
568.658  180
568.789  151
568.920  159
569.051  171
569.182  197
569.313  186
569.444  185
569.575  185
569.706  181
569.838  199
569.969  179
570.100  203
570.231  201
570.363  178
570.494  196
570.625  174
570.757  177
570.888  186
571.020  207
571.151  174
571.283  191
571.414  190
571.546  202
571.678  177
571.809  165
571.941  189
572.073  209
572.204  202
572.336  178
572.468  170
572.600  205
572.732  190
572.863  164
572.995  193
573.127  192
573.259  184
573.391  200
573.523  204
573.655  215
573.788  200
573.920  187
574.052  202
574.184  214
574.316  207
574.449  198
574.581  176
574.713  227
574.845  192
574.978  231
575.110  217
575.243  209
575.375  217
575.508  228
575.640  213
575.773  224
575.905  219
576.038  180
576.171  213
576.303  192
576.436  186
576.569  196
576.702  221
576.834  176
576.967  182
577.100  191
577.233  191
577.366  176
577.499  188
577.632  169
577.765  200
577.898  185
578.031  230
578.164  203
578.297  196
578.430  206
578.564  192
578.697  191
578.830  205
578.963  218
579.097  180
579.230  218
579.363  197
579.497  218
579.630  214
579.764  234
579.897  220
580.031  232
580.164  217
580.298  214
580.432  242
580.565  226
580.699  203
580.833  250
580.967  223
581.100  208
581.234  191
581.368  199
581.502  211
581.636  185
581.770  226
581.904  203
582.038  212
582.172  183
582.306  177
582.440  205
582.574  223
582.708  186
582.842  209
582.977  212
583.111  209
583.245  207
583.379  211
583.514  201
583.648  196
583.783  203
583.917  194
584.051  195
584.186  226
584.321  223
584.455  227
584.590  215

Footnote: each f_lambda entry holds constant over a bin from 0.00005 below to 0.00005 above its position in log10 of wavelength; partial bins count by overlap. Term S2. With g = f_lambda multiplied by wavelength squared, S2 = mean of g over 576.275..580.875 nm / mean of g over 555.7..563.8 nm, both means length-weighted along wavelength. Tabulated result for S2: 1.34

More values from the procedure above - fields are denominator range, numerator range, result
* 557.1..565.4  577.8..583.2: 1.36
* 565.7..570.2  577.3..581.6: 1.23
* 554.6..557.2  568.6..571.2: 1.16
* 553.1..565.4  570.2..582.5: 1.30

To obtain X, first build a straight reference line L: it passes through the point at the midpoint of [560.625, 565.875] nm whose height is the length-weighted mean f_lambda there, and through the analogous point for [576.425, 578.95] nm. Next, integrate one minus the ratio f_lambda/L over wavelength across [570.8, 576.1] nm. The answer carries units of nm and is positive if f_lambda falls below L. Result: -0.35 nm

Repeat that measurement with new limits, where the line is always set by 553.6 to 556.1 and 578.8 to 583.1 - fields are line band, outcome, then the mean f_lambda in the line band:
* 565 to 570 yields 0.30 nm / 176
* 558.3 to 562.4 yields 0.39 nm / 157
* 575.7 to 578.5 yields 0.10 nm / 196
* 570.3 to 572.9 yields 0.10 nm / 187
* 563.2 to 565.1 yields 0.11 nm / 170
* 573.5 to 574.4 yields -0.03 nm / 204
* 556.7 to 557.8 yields 0.02 nm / 165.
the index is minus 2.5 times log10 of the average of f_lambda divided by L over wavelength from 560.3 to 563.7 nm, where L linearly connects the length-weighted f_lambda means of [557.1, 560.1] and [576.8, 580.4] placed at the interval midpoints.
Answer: 0.088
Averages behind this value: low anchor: 166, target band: 159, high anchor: 202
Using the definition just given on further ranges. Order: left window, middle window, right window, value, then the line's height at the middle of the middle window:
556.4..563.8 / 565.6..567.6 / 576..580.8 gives 0.044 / 177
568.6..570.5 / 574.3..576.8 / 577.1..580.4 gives -0.057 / 197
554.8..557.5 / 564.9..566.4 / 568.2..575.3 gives 0.020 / 182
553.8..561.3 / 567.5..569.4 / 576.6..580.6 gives 0.059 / 185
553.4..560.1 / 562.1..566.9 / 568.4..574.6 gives 0.052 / 177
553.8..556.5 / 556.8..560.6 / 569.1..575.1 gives 0.054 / 172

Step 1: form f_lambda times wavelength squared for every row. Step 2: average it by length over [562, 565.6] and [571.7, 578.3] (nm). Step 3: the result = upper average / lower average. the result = 1.23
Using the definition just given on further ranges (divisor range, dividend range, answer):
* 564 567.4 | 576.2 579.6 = 1.19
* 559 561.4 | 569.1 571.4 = 1.23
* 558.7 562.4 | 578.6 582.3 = 1.46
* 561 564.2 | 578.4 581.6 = 1.40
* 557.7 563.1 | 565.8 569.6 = 1.12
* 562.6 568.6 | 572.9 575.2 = 1.21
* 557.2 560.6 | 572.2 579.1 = 1.28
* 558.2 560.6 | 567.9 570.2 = 1.17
